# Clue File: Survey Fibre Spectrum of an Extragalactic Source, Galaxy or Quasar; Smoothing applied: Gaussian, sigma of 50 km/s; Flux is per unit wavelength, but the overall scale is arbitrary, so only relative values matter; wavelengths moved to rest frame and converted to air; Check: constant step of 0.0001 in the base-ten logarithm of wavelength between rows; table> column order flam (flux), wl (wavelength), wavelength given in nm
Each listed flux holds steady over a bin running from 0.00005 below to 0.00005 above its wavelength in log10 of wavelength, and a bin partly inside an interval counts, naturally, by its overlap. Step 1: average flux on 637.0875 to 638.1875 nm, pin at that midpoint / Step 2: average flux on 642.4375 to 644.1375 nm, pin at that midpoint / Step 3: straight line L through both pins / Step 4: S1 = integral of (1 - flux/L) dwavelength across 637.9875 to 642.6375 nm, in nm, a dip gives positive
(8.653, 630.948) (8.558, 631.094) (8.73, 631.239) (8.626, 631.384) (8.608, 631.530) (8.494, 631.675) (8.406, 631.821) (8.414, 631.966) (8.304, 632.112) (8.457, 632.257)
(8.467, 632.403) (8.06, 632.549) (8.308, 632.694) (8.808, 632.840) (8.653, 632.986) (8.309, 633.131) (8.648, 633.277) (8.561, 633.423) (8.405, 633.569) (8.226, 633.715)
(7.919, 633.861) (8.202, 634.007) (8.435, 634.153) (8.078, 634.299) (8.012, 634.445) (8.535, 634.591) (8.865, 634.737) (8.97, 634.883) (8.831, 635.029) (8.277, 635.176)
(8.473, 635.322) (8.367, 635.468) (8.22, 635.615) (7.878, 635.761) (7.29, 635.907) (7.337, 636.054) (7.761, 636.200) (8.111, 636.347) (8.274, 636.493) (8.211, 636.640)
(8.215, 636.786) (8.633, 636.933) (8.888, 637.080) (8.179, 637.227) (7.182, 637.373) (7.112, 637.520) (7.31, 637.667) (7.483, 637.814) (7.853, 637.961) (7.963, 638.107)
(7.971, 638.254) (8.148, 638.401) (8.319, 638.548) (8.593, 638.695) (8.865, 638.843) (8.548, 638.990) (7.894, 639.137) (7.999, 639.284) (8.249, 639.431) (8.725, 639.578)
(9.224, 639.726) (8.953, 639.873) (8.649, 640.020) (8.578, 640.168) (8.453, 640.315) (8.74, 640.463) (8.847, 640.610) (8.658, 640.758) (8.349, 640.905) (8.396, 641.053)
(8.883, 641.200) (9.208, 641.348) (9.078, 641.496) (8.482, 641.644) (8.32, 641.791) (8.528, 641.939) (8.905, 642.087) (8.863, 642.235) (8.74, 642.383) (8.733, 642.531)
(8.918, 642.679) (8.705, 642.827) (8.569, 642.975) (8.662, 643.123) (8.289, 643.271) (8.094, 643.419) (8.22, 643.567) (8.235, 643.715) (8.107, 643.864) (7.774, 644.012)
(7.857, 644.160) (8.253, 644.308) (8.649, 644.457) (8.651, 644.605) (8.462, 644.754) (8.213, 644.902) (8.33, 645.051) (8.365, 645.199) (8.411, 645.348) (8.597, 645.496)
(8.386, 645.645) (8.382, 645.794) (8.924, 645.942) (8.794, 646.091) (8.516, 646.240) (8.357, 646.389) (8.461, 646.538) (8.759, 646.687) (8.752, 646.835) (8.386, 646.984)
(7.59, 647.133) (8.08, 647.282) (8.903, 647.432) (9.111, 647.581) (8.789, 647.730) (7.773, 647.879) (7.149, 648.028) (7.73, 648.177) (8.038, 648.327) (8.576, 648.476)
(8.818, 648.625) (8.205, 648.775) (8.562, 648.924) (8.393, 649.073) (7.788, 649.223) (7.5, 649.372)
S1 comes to -0.329 nm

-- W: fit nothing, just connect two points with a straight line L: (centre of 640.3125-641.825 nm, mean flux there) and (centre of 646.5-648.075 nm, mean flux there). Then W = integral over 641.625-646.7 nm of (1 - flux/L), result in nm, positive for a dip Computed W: 0.04 nm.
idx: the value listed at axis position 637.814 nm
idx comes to 7.483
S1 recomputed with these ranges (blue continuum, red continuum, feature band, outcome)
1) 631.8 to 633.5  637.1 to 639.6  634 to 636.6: 0.01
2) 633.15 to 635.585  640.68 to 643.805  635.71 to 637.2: 0.07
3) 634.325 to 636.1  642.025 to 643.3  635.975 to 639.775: 0.14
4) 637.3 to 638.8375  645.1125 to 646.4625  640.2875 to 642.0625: -0.12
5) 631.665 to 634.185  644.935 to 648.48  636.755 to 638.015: 0.08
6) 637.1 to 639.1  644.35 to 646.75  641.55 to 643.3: -0.08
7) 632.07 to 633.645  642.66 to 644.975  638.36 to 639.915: -0.02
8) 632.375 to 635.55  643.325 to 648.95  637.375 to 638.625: 0.10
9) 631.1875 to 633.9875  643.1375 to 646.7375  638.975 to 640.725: -0.04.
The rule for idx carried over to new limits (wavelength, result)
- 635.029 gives 8.831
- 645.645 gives 8.386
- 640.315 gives 8.453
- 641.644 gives 8.482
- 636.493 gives 8.274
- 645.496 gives 8.597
